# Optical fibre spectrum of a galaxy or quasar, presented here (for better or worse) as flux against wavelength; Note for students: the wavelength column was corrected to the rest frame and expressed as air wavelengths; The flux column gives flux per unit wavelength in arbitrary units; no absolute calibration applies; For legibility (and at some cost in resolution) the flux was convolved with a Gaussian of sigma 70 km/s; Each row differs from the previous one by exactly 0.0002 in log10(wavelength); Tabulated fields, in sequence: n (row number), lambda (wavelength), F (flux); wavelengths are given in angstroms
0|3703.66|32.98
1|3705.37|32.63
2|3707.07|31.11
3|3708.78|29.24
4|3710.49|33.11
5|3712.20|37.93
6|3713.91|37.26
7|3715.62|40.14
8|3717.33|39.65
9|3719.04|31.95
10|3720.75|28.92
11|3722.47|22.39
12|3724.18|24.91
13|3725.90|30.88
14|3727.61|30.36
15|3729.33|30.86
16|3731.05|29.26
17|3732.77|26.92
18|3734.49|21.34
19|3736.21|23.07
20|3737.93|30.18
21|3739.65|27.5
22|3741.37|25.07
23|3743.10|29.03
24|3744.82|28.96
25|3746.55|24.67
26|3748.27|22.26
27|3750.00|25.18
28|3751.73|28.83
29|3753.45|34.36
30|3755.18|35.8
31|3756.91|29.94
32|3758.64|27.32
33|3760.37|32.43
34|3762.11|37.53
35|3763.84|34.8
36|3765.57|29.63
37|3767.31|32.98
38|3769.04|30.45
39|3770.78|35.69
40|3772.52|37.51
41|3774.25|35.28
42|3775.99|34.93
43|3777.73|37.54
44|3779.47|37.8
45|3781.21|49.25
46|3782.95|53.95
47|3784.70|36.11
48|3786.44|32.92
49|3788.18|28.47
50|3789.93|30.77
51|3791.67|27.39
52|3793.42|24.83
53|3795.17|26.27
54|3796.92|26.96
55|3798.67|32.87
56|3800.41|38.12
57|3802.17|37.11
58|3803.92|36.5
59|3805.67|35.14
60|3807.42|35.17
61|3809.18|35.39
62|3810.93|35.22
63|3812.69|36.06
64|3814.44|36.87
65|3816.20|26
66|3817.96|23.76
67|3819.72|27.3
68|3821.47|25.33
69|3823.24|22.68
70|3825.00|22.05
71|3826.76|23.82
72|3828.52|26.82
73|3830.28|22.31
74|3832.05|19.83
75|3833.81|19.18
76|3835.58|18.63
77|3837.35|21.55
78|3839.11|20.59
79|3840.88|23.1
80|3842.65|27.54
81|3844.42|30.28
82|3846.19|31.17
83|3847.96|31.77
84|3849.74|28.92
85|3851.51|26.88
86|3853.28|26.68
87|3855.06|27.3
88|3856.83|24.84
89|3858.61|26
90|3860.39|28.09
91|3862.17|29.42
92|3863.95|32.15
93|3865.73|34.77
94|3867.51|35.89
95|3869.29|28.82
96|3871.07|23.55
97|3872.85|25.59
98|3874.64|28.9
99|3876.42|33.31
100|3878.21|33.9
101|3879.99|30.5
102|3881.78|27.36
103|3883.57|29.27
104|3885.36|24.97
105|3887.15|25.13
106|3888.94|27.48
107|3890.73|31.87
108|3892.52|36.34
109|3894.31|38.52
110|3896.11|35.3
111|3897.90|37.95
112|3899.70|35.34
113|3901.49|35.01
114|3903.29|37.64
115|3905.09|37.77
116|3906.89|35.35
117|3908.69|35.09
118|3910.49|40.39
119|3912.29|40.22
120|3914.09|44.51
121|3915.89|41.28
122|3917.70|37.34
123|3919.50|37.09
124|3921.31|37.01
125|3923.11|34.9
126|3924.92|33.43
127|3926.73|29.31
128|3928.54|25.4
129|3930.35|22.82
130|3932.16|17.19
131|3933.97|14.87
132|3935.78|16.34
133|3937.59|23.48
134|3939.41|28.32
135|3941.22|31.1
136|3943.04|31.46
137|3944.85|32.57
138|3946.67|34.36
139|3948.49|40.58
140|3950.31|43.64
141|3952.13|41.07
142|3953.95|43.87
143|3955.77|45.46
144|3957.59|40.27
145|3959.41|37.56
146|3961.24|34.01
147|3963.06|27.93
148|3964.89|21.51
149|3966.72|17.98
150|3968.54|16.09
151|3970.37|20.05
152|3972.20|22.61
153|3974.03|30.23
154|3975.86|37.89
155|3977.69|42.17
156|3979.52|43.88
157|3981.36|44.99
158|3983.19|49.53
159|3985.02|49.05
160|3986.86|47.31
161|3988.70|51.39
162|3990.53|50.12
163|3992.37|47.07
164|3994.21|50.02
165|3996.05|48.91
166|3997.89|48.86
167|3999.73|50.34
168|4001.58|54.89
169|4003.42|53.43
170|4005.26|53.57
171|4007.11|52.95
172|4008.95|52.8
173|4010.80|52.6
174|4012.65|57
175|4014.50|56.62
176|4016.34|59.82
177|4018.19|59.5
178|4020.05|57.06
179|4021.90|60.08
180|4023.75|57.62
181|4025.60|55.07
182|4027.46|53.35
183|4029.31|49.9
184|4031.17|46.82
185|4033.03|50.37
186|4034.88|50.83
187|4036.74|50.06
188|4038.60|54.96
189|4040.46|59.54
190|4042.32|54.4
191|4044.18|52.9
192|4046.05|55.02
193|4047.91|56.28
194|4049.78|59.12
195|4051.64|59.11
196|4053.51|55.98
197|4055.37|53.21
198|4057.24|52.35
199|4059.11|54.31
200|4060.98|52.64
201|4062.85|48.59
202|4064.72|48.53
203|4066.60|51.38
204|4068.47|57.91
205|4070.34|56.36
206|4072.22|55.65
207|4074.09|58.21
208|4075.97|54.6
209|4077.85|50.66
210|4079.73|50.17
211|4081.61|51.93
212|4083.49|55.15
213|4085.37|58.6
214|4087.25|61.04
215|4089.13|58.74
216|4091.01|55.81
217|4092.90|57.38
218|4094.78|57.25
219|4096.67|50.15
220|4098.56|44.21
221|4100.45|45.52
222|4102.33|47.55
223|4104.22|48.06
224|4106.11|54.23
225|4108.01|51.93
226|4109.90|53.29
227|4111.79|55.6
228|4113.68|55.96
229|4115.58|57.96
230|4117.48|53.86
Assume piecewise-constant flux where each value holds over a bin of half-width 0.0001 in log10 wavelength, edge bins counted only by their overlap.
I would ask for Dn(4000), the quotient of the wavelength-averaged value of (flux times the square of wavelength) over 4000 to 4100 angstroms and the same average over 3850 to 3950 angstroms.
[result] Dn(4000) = 1.87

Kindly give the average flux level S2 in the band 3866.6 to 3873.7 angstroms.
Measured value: 28.5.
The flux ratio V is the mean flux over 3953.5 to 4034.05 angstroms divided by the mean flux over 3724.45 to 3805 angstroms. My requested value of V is 1.4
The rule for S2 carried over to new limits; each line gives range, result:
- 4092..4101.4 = 50.9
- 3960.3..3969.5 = 23.5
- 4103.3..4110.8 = 51.8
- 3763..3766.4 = 32.3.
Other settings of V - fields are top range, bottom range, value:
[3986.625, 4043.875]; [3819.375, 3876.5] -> 2.01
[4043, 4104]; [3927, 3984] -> 1.71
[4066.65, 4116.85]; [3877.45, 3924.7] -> 1.55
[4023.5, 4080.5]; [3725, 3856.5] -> 1.79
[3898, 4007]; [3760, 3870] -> 1.21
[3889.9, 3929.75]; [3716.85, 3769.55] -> 1.24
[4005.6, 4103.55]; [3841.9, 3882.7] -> 1.85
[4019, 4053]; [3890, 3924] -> 1.46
